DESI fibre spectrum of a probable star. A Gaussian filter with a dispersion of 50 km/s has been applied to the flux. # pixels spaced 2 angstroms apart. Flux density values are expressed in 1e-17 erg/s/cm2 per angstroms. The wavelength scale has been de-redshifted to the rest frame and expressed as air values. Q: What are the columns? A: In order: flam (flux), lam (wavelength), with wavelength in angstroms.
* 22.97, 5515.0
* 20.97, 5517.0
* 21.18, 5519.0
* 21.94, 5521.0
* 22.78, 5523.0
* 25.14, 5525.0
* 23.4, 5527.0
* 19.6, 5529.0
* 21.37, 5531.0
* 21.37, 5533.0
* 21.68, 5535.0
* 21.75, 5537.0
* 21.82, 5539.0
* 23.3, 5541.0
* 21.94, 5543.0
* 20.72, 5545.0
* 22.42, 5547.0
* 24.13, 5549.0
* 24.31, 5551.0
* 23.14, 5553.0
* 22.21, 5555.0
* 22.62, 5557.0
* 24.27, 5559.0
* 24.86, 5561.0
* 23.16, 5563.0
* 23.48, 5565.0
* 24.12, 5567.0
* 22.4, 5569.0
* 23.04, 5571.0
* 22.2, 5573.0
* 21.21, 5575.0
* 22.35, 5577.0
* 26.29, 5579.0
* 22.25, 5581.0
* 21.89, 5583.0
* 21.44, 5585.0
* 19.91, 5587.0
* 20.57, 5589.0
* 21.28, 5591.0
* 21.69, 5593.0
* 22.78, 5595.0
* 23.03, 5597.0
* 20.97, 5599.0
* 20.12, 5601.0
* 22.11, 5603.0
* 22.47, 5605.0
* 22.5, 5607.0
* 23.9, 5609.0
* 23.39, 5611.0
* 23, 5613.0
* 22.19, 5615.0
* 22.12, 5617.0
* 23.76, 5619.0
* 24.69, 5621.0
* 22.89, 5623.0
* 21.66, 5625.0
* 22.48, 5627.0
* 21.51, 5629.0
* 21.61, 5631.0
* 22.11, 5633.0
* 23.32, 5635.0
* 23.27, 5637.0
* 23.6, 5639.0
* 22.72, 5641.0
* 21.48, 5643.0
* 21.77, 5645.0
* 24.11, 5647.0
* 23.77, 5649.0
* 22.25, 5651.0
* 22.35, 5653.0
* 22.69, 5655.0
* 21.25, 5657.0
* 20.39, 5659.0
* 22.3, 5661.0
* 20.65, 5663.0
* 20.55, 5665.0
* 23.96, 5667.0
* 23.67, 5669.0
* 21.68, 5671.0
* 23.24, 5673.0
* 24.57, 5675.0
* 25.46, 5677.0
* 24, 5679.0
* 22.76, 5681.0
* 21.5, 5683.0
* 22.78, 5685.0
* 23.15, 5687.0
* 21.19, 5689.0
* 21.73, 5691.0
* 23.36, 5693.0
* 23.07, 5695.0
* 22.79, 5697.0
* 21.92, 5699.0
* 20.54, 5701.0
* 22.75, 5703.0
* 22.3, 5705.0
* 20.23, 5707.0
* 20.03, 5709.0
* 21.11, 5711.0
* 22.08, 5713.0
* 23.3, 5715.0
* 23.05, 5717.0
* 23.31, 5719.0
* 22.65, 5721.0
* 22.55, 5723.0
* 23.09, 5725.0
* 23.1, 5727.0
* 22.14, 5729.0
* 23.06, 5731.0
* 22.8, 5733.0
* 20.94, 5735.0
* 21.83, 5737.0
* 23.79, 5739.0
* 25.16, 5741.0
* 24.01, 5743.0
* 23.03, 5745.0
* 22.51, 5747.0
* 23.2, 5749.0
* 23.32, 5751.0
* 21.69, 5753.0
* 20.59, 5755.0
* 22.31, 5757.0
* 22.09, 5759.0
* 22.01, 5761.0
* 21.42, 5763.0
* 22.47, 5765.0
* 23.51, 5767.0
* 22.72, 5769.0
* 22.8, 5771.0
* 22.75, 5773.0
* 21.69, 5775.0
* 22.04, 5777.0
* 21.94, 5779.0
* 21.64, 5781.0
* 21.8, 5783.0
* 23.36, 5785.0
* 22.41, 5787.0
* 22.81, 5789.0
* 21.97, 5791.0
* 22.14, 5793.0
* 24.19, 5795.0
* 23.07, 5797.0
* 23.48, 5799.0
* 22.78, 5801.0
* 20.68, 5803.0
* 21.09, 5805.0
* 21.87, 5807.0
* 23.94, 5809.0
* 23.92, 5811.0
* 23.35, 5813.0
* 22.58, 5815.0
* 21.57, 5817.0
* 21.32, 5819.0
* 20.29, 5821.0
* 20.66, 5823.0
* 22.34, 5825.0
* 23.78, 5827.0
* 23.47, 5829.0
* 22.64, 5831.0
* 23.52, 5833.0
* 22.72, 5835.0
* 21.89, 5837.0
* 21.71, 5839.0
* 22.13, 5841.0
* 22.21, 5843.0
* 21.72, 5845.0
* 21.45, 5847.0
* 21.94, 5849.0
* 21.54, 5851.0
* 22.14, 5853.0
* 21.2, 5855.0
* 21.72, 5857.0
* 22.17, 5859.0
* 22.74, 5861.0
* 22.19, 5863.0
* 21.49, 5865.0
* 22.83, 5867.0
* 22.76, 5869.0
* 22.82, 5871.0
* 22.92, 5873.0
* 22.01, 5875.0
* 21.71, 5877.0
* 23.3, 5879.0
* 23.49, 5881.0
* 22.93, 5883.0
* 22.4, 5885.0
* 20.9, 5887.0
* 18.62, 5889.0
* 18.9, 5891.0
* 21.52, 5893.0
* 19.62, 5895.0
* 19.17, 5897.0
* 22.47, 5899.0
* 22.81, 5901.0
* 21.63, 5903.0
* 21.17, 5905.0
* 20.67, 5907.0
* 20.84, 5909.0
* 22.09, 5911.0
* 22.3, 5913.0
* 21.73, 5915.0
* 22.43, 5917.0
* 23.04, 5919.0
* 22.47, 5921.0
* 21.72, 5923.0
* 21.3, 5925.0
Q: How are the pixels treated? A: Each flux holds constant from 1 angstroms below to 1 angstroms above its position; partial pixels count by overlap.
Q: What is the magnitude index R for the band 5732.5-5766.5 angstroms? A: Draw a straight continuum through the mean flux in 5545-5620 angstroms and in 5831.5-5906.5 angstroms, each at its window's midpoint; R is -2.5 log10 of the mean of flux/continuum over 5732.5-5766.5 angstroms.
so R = -0.02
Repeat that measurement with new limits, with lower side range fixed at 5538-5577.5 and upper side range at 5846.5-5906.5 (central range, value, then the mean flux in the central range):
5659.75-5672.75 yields 0.016 mag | 22.2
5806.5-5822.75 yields -0.016 mag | 22.3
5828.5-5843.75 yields -0.030 mag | 22.5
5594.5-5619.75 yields 0.012 mag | 22.5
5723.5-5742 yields -0.029 mag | 22.9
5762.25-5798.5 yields -0.020 mag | 22.5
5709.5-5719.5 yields -0.004 mag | 22.4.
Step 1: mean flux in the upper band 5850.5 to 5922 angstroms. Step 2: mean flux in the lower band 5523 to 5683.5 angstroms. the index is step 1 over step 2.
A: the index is 0.97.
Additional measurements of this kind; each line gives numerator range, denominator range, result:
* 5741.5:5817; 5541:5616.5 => 1.00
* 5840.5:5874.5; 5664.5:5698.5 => 0.96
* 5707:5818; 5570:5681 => 1.00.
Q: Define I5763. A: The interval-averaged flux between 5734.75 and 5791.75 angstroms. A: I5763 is 22.5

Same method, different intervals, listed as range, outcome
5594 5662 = 22.5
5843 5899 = 21.7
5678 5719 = 22.2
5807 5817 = 23.1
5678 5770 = 22.5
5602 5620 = 22.8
